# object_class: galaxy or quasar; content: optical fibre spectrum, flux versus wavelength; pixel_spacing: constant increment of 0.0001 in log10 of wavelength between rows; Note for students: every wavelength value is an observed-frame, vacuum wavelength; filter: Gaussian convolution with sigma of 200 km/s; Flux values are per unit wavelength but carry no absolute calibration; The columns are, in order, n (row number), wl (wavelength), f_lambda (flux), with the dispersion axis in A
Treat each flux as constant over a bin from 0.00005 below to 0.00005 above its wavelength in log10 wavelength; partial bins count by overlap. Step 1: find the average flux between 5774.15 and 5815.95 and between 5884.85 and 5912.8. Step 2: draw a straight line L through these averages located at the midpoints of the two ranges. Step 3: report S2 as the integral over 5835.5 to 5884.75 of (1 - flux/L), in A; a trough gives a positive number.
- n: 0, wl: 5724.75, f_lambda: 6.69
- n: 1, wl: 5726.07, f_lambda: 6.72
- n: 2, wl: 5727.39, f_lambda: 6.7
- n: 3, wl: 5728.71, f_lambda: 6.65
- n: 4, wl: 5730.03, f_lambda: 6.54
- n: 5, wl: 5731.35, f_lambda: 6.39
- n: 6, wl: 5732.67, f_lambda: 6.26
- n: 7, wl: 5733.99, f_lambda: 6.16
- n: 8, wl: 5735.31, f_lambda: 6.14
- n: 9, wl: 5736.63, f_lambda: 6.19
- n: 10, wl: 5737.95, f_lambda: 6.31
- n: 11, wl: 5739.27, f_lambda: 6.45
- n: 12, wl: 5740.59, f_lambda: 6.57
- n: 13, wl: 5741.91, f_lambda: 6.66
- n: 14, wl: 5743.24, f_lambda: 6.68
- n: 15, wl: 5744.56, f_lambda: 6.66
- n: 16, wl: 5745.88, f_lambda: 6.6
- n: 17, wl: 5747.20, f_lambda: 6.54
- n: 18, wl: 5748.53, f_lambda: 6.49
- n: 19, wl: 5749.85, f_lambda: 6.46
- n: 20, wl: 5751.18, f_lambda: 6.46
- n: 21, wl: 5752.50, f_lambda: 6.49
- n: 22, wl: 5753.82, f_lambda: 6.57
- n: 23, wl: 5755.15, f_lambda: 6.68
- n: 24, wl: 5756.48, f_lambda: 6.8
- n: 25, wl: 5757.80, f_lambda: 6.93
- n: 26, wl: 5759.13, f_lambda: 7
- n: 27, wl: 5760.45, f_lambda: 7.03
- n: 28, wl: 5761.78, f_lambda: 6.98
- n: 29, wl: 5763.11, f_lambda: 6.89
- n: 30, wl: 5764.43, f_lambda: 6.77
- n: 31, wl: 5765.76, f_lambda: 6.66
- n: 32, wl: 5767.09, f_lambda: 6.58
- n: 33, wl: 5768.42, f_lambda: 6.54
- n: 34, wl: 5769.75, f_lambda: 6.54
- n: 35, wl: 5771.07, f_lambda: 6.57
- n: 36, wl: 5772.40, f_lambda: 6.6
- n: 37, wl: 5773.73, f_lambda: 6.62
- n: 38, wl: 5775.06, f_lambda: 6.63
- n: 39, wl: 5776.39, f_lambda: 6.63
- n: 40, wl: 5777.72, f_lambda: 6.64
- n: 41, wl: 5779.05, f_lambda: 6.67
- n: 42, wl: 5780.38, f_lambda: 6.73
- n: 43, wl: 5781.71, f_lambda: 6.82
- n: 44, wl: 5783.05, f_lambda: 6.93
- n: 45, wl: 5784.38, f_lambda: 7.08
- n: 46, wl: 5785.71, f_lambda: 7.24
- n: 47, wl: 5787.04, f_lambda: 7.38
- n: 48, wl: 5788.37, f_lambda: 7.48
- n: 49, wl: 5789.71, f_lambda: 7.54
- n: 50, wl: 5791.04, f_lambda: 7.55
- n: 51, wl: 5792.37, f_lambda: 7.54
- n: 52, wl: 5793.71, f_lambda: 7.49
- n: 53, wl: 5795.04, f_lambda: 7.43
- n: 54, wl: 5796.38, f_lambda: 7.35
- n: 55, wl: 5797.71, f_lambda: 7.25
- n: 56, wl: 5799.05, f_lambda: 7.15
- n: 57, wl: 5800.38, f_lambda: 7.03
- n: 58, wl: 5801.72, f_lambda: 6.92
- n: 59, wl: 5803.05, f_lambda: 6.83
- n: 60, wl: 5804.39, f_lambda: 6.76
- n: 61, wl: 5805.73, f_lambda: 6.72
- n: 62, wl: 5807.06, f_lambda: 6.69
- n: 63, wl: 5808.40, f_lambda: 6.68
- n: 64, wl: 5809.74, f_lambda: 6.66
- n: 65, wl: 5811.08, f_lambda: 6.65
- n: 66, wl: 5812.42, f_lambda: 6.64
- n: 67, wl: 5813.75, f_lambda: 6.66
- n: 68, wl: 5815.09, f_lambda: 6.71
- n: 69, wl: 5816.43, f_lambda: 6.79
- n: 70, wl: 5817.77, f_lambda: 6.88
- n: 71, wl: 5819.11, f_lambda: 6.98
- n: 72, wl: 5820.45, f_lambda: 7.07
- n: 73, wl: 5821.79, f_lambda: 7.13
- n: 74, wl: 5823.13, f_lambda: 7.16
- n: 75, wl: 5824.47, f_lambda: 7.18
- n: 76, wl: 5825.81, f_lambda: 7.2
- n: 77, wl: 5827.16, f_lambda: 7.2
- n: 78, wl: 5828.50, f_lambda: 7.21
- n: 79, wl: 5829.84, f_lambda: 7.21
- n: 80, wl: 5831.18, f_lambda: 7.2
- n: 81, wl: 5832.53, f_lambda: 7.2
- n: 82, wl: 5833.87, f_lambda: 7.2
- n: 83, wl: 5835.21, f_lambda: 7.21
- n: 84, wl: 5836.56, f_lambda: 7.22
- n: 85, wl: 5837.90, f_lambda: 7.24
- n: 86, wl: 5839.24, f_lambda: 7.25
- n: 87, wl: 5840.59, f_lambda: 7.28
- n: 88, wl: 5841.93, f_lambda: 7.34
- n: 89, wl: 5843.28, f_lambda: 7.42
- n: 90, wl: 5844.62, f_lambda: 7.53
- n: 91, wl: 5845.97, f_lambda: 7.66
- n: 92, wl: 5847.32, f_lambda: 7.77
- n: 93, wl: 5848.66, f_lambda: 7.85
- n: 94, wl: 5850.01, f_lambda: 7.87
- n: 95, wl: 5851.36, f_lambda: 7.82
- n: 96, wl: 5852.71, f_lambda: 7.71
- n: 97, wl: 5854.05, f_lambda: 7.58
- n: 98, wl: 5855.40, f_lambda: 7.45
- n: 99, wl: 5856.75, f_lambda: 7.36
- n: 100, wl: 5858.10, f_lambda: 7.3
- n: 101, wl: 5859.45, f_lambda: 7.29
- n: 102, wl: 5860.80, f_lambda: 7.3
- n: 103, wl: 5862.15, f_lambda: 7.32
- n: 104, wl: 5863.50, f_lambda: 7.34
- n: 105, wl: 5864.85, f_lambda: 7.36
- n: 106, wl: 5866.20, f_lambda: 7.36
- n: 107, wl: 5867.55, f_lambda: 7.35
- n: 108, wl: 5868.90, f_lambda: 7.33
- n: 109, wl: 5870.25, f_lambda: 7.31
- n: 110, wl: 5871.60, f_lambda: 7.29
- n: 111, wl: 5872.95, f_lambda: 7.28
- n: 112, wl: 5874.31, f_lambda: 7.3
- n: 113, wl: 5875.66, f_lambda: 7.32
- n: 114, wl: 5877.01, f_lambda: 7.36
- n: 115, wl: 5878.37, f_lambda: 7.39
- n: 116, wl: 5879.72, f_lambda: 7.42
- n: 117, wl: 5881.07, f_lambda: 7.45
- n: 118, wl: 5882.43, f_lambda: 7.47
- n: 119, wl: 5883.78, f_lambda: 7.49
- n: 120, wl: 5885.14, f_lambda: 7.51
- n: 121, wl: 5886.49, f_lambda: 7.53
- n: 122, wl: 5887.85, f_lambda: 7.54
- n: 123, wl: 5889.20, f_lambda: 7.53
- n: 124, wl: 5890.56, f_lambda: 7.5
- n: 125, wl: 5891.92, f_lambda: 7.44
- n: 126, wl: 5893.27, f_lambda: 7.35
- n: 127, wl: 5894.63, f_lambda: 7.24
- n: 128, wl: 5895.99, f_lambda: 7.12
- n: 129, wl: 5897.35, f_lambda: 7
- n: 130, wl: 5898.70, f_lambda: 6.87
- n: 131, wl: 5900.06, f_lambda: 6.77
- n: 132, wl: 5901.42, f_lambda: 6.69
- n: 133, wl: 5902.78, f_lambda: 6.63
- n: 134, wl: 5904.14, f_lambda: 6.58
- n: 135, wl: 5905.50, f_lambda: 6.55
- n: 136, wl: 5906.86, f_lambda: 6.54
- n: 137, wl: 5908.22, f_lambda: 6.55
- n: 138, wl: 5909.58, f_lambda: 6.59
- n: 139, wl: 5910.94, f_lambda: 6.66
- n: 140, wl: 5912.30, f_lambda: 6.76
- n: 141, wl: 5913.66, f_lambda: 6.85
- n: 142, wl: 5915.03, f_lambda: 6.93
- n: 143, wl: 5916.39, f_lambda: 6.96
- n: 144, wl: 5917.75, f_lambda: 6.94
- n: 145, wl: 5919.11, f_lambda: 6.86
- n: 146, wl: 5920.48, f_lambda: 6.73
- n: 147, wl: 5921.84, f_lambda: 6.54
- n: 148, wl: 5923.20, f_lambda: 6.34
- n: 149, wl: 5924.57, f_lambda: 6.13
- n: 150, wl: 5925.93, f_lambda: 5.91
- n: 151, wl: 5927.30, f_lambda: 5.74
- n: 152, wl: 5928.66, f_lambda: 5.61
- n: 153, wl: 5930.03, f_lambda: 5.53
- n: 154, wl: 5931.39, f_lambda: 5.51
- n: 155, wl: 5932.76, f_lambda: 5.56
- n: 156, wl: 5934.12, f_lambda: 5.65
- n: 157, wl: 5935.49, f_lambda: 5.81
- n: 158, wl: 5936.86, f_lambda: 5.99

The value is -3.09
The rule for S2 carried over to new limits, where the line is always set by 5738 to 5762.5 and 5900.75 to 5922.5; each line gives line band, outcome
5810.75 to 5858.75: -4.11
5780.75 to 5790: -0.71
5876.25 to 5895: -2.09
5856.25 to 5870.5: -1.35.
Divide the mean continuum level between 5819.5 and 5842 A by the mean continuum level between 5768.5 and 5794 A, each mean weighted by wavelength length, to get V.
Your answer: 1.0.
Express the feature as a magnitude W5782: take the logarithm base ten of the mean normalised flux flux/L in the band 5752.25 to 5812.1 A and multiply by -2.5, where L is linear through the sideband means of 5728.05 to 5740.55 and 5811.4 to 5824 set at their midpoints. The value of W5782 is -0.04 mag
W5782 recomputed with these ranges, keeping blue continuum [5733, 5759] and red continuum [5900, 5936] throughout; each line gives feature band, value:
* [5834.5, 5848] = -0.15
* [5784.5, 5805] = -0.12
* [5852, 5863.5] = -0.16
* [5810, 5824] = -0.07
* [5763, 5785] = -0.03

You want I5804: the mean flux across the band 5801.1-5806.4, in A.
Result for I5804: 6.81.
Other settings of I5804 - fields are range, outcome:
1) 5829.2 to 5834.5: 7.2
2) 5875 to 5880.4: 7.38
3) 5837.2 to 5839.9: 7.27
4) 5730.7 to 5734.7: 6.27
